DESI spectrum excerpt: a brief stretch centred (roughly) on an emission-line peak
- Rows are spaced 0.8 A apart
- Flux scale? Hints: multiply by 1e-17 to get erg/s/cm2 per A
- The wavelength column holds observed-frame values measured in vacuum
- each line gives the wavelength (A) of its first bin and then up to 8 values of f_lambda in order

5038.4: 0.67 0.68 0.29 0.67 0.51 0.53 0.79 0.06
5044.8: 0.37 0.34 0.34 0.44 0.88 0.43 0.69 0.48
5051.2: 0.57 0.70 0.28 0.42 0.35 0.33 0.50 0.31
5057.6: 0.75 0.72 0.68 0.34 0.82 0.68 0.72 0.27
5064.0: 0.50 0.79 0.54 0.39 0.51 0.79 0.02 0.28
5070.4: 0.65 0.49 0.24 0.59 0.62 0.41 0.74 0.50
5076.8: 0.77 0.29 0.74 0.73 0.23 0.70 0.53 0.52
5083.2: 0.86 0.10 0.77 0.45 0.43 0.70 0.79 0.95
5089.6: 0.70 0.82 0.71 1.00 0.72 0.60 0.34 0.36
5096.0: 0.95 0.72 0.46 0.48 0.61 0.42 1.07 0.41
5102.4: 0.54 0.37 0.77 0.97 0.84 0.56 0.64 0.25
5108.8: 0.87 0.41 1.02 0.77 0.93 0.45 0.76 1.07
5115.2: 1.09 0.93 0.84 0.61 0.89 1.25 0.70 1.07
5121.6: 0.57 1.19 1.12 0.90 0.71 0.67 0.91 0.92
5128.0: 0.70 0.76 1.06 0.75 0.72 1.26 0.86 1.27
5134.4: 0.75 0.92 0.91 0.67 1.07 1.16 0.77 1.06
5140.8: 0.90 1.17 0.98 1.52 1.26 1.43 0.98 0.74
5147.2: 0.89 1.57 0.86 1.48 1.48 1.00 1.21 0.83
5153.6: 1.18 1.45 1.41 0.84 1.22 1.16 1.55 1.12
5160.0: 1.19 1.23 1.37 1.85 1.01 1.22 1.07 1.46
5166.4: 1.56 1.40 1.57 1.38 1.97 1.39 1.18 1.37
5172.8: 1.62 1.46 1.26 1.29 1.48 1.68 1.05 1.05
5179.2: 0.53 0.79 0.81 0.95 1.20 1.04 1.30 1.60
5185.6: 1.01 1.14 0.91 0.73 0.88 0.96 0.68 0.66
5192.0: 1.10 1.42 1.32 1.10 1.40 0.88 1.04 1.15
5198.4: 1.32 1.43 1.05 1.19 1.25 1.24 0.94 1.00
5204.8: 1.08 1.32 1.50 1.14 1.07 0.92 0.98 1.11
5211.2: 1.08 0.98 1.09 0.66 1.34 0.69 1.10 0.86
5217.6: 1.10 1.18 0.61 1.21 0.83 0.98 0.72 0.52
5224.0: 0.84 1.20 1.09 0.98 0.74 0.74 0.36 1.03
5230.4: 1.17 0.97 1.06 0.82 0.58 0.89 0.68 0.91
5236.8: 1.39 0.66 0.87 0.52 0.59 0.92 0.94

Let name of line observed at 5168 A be C IV 1549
